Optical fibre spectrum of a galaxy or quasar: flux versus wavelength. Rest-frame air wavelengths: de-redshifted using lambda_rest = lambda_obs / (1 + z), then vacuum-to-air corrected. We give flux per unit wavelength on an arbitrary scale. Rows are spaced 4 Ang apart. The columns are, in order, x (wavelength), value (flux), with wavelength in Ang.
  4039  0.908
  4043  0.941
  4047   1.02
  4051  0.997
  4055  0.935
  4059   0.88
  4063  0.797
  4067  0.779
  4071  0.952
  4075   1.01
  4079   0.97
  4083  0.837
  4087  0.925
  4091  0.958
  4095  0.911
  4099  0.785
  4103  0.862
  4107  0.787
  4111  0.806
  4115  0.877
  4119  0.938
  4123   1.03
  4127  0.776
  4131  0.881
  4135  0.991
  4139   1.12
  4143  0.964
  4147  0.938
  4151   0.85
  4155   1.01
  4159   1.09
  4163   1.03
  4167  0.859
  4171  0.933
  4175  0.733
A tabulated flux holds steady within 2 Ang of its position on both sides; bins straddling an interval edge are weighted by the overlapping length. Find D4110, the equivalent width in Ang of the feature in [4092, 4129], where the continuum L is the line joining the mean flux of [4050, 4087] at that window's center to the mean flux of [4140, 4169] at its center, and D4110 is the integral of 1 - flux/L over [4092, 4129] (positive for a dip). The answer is 2.8 Ang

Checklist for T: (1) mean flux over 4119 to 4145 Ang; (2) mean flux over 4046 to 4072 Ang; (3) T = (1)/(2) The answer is 1.06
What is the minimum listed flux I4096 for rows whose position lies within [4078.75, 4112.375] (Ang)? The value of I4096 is 0.785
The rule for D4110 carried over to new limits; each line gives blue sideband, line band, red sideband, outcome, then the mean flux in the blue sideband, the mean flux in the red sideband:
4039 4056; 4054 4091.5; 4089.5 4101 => 0.8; 0.968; 0.881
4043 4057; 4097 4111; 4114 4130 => 1.7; 0.978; 0.905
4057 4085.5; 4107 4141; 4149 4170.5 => 0.6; 0.89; 0.965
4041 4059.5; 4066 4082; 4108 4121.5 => -0.1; 0.961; 0.873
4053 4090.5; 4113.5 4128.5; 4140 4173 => 0.4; 0.901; 0.964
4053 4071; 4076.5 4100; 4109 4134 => -0.9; 0.859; 0.889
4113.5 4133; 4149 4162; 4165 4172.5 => -1.3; 0.901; 0.894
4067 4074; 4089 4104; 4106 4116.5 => -0.4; 0.911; 0.824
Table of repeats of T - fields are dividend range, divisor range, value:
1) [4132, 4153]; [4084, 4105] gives 1.09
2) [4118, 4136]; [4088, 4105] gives 1.04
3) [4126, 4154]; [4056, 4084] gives 1.05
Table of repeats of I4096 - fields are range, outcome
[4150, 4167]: 0.85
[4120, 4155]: 0.776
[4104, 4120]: 0.787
